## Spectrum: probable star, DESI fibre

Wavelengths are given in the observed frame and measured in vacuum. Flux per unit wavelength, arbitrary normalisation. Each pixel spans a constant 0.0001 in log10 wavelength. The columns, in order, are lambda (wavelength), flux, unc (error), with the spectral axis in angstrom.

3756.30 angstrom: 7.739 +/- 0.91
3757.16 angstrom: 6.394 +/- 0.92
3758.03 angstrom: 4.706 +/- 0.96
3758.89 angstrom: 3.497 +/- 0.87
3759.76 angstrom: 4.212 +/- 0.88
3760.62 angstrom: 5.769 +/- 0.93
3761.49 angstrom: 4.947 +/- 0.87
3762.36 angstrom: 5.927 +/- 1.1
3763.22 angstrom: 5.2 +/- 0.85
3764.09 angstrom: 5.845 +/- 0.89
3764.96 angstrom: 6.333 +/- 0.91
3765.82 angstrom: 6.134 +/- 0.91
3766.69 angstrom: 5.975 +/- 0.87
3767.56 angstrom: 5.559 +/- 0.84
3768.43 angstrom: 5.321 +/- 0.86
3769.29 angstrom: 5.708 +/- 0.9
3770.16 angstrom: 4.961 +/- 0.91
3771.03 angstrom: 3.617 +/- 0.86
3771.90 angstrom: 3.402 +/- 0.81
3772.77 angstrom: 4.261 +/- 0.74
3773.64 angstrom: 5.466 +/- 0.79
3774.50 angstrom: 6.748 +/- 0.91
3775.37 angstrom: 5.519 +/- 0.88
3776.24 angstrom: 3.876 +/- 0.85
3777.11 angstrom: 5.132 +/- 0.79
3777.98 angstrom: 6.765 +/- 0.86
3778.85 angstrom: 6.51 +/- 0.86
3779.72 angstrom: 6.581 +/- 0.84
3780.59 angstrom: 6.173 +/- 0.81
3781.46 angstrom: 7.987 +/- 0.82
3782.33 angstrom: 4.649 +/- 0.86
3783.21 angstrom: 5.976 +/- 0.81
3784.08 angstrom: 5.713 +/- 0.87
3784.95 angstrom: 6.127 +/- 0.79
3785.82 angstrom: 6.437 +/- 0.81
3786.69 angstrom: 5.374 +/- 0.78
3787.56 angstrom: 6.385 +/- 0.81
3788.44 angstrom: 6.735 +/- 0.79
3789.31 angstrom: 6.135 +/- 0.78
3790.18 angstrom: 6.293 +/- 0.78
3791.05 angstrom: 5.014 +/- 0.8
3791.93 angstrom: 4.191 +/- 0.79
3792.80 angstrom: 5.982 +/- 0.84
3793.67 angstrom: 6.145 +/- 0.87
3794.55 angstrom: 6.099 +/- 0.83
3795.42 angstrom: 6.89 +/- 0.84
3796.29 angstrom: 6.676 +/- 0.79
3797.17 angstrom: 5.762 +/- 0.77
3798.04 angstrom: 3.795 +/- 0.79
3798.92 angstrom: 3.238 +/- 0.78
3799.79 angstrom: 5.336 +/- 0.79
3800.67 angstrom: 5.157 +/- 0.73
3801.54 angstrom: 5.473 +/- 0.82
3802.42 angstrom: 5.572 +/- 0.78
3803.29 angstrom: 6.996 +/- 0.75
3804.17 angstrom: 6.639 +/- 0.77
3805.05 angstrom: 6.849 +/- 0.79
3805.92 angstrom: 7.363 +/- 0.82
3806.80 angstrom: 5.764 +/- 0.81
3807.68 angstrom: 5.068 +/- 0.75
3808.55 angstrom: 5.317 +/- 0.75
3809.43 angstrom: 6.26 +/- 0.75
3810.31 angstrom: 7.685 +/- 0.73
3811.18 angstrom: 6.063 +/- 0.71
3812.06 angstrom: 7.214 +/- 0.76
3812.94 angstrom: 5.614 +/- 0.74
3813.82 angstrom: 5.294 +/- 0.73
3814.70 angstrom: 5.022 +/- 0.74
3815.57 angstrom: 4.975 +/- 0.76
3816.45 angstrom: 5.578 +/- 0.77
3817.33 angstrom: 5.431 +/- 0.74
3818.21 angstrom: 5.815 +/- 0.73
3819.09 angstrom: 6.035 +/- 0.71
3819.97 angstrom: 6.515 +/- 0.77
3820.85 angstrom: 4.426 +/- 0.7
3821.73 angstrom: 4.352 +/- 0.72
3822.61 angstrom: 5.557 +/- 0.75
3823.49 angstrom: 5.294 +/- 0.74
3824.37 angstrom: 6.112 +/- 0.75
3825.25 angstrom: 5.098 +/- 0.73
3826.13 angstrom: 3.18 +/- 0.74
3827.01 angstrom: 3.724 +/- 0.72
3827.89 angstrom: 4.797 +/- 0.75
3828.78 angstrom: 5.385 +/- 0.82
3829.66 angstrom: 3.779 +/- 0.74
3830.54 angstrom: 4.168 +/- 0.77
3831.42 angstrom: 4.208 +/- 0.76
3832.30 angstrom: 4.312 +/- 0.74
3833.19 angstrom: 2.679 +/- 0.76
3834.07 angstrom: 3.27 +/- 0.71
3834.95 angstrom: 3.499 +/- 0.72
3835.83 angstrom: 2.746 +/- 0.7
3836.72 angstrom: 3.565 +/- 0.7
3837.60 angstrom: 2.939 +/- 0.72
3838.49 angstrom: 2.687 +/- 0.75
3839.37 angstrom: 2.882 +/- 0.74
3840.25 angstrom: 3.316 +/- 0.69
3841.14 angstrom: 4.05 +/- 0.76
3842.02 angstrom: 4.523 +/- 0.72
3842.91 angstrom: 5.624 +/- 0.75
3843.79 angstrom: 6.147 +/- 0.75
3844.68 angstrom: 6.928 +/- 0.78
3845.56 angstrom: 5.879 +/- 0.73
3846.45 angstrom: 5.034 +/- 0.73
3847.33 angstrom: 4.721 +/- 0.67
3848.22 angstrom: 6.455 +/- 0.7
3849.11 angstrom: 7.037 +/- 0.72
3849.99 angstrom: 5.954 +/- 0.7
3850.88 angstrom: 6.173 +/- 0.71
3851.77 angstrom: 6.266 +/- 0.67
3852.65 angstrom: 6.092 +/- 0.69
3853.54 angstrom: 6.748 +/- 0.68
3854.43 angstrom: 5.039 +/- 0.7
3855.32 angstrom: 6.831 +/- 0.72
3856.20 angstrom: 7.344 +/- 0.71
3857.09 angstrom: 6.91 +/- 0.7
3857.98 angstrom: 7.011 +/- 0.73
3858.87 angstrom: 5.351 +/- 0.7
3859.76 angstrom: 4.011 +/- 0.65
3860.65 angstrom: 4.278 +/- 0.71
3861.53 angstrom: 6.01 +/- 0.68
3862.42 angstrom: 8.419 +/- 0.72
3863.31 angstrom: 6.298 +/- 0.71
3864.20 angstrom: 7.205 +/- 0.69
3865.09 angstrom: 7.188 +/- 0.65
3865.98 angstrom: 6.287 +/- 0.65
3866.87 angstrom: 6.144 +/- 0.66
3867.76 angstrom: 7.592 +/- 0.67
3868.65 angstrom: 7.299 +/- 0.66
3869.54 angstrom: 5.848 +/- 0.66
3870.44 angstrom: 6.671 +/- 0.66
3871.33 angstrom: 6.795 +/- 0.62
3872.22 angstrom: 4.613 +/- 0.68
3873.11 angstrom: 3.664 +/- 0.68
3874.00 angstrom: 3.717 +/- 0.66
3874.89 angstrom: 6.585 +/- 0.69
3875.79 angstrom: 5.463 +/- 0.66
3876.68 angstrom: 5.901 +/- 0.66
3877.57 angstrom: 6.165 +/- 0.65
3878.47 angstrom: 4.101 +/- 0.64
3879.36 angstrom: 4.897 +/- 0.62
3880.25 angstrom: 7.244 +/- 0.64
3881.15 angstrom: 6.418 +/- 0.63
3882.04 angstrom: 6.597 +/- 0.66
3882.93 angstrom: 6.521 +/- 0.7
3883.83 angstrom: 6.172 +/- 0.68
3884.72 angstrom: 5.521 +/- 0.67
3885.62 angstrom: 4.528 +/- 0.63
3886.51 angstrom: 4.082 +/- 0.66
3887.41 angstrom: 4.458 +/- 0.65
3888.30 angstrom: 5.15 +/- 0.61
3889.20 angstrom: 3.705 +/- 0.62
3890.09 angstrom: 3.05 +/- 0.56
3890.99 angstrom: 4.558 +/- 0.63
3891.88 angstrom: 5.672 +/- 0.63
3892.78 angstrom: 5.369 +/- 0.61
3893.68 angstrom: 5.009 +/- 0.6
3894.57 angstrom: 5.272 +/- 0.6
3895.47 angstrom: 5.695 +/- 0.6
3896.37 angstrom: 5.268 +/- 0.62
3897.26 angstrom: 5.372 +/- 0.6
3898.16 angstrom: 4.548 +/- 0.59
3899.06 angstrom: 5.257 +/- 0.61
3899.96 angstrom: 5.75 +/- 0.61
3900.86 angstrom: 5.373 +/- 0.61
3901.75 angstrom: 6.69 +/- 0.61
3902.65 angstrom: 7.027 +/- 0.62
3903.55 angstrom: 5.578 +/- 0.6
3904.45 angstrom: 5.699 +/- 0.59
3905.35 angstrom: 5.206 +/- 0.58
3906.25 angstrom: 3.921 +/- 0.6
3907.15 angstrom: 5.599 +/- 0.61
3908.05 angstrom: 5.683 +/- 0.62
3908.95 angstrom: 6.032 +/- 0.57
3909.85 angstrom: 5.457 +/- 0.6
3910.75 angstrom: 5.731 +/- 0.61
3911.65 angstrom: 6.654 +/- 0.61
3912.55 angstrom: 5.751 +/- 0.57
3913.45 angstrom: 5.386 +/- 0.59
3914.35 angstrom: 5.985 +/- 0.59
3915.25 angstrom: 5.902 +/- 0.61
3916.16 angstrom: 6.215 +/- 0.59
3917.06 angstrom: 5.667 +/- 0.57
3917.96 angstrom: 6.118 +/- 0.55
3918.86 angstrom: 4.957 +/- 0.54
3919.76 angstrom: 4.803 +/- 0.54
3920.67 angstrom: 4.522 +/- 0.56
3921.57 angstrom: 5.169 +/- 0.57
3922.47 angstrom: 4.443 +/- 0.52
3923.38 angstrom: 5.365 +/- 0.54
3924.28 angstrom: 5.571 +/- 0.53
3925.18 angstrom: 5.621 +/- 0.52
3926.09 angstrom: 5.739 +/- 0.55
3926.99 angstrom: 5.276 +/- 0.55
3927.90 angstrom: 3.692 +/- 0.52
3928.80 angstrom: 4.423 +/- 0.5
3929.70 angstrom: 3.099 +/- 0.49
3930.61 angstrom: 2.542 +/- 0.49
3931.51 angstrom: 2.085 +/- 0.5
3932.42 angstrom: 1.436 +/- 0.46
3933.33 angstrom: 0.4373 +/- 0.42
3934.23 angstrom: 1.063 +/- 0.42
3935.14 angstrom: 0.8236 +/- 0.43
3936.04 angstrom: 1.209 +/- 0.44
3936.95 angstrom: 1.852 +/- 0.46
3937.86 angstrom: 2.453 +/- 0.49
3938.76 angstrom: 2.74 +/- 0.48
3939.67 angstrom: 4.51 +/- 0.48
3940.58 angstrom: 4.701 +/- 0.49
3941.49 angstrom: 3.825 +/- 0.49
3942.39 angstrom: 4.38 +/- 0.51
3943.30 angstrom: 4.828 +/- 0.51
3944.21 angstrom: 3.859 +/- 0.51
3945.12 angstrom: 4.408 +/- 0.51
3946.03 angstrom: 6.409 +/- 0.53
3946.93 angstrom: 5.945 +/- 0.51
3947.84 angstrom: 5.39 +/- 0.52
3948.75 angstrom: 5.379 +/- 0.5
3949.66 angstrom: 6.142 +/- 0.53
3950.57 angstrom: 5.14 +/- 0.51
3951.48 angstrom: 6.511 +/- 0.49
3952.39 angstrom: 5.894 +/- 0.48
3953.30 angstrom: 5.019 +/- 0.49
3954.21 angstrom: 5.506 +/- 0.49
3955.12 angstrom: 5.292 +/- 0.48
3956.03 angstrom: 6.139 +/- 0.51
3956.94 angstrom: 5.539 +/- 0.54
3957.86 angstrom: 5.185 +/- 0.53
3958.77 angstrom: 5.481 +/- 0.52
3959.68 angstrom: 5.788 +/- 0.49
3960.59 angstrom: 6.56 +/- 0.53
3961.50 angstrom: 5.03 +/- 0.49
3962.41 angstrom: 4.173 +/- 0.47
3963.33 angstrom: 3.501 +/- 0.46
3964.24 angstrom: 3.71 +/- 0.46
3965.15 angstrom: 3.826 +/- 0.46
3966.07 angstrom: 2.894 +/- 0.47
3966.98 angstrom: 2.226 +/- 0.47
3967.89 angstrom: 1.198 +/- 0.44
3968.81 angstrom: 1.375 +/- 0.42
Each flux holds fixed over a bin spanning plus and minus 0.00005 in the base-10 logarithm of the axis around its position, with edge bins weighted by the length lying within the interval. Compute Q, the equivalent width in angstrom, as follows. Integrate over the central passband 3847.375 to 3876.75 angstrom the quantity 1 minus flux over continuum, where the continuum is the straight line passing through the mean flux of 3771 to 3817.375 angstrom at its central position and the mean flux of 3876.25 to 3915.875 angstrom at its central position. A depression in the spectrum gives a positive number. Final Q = -3.1 angstrom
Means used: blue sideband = 5.77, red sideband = 5.46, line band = 6.14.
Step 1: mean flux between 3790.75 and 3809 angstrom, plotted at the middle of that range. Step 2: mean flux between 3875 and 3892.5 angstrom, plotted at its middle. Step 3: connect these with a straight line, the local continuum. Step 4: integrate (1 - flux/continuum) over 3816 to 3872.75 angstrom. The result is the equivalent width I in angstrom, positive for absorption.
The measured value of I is 1.28 angstrom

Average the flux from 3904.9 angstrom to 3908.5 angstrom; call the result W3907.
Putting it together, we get 5.1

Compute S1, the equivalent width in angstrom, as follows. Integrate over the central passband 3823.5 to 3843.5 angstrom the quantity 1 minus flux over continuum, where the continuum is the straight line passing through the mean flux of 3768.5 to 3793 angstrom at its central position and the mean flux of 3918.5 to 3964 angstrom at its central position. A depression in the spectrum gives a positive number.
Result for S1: 4.8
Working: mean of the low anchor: 5.63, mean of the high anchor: 4.39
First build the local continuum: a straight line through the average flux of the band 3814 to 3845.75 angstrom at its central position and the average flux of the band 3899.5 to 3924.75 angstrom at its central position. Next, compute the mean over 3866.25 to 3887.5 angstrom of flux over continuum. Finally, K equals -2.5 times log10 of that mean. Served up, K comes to -0.118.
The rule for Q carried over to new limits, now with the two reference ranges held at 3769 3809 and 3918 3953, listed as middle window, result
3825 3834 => 2.0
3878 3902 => -3.3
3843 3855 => -2.3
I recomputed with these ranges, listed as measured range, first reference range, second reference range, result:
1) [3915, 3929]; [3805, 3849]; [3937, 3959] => -0.71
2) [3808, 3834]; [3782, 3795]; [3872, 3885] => 2.74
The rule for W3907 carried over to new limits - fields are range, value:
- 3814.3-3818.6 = 5.37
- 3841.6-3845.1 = 5.8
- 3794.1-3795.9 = 6.5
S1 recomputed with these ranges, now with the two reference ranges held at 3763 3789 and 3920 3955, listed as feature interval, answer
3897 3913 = -4.2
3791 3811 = -1.3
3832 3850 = 2.1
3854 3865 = -3.1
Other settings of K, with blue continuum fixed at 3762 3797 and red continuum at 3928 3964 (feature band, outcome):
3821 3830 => 0.13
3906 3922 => -0.22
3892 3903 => -0.19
